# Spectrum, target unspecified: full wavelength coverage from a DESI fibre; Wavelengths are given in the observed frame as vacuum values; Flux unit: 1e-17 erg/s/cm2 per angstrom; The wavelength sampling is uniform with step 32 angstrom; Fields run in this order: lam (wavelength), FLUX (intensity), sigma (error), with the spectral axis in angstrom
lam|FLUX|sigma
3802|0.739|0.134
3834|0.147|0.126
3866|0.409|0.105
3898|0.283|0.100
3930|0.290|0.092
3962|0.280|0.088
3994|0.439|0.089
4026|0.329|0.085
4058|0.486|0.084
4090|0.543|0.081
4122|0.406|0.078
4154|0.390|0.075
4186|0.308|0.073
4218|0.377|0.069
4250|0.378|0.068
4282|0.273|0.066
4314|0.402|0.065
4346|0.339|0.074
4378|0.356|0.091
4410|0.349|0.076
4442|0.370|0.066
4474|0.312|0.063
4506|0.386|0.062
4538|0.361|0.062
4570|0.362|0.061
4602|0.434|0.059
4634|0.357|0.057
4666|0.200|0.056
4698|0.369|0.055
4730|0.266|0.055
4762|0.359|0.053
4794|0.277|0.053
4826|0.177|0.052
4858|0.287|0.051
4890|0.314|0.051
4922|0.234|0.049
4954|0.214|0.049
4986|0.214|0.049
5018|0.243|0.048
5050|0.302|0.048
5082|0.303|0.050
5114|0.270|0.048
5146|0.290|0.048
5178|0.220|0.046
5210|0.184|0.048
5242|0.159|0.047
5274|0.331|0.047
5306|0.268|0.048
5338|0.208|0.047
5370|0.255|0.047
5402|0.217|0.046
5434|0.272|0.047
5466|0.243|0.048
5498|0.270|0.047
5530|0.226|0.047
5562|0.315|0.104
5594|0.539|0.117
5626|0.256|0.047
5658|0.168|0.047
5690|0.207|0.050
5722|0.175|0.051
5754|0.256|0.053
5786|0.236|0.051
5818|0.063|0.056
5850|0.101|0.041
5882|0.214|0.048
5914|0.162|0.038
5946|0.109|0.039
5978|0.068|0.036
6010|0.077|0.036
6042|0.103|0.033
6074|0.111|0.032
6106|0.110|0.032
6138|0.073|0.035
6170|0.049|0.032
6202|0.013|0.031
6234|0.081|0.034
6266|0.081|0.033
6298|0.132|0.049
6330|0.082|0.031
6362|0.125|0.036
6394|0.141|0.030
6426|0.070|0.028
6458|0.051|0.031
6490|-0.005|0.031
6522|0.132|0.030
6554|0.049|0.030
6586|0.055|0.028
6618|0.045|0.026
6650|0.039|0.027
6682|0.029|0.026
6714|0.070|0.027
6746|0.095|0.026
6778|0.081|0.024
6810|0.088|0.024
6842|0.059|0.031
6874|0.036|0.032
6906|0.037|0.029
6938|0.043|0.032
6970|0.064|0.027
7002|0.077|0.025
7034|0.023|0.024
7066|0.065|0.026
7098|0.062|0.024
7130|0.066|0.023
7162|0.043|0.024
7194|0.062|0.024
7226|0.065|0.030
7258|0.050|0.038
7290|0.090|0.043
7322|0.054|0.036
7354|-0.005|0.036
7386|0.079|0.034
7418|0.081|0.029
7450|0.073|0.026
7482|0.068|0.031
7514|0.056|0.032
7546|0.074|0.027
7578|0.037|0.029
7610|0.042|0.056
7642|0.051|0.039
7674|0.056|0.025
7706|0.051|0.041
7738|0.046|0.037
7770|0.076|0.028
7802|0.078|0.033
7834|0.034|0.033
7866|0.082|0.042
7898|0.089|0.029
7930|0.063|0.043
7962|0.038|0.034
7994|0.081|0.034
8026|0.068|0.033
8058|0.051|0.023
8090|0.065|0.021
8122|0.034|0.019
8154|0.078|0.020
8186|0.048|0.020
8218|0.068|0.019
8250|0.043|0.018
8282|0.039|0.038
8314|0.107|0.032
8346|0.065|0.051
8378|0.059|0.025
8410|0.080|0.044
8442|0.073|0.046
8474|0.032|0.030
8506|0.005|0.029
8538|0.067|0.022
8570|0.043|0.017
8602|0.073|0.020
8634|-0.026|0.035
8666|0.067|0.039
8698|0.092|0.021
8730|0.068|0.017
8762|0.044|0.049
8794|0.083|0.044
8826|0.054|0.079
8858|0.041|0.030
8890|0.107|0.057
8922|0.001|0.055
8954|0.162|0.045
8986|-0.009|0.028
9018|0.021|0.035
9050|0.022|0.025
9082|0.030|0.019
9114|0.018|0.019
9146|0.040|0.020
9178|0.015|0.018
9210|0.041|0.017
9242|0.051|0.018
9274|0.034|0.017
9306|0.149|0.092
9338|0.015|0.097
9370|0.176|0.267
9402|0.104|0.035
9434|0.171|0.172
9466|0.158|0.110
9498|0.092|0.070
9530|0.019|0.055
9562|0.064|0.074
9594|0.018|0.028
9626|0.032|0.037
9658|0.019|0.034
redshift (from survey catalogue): 0.560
